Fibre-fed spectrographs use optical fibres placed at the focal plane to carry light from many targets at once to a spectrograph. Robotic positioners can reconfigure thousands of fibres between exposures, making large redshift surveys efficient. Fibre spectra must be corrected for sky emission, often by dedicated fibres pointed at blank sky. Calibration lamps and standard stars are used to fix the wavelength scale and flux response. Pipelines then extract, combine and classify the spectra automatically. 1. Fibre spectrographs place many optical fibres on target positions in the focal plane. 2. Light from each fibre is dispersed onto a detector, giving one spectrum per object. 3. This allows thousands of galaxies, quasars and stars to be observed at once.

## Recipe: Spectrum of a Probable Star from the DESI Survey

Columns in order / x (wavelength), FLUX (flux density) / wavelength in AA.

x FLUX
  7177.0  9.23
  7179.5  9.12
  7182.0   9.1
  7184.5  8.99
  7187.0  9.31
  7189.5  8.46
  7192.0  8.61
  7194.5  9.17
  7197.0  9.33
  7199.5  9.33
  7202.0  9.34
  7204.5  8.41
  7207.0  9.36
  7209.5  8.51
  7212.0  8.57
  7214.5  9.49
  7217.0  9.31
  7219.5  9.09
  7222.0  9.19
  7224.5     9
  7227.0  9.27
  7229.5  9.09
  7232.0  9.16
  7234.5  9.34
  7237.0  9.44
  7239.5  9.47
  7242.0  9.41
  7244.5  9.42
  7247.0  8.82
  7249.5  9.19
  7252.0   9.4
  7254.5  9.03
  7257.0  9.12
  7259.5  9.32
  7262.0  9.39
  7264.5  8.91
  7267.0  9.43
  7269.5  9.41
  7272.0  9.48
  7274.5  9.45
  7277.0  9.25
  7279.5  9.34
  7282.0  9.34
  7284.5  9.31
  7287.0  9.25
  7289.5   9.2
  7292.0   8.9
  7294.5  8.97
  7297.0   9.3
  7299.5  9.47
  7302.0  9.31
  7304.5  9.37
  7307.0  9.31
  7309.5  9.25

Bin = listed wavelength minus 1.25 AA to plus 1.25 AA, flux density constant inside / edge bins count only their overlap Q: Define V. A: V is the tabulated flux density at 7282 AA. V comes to 9.34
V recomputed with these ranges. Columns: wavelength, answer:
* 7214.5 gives 9.49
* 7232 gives 9.16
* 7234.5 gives 9.34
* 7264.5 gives 8.91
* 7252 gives 9.4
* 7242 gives 9.41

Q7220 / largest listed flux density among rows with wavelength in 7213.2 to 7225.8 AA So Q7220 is 9.49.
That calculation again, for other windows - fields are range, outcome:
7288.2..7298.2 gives 9.3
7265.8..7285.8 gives 9.48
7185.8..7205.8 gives 9.34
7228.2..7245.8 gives 9.47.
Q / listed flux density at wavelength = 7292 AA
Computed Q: 8.9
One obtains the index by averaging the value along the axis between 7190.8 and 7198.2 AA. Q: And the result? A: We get 9.04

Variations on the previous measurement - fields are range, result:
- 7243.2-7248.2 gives 9.13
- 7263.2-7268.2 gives 9.17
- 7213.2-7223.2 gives 9.27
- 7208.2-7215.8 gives 8.86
